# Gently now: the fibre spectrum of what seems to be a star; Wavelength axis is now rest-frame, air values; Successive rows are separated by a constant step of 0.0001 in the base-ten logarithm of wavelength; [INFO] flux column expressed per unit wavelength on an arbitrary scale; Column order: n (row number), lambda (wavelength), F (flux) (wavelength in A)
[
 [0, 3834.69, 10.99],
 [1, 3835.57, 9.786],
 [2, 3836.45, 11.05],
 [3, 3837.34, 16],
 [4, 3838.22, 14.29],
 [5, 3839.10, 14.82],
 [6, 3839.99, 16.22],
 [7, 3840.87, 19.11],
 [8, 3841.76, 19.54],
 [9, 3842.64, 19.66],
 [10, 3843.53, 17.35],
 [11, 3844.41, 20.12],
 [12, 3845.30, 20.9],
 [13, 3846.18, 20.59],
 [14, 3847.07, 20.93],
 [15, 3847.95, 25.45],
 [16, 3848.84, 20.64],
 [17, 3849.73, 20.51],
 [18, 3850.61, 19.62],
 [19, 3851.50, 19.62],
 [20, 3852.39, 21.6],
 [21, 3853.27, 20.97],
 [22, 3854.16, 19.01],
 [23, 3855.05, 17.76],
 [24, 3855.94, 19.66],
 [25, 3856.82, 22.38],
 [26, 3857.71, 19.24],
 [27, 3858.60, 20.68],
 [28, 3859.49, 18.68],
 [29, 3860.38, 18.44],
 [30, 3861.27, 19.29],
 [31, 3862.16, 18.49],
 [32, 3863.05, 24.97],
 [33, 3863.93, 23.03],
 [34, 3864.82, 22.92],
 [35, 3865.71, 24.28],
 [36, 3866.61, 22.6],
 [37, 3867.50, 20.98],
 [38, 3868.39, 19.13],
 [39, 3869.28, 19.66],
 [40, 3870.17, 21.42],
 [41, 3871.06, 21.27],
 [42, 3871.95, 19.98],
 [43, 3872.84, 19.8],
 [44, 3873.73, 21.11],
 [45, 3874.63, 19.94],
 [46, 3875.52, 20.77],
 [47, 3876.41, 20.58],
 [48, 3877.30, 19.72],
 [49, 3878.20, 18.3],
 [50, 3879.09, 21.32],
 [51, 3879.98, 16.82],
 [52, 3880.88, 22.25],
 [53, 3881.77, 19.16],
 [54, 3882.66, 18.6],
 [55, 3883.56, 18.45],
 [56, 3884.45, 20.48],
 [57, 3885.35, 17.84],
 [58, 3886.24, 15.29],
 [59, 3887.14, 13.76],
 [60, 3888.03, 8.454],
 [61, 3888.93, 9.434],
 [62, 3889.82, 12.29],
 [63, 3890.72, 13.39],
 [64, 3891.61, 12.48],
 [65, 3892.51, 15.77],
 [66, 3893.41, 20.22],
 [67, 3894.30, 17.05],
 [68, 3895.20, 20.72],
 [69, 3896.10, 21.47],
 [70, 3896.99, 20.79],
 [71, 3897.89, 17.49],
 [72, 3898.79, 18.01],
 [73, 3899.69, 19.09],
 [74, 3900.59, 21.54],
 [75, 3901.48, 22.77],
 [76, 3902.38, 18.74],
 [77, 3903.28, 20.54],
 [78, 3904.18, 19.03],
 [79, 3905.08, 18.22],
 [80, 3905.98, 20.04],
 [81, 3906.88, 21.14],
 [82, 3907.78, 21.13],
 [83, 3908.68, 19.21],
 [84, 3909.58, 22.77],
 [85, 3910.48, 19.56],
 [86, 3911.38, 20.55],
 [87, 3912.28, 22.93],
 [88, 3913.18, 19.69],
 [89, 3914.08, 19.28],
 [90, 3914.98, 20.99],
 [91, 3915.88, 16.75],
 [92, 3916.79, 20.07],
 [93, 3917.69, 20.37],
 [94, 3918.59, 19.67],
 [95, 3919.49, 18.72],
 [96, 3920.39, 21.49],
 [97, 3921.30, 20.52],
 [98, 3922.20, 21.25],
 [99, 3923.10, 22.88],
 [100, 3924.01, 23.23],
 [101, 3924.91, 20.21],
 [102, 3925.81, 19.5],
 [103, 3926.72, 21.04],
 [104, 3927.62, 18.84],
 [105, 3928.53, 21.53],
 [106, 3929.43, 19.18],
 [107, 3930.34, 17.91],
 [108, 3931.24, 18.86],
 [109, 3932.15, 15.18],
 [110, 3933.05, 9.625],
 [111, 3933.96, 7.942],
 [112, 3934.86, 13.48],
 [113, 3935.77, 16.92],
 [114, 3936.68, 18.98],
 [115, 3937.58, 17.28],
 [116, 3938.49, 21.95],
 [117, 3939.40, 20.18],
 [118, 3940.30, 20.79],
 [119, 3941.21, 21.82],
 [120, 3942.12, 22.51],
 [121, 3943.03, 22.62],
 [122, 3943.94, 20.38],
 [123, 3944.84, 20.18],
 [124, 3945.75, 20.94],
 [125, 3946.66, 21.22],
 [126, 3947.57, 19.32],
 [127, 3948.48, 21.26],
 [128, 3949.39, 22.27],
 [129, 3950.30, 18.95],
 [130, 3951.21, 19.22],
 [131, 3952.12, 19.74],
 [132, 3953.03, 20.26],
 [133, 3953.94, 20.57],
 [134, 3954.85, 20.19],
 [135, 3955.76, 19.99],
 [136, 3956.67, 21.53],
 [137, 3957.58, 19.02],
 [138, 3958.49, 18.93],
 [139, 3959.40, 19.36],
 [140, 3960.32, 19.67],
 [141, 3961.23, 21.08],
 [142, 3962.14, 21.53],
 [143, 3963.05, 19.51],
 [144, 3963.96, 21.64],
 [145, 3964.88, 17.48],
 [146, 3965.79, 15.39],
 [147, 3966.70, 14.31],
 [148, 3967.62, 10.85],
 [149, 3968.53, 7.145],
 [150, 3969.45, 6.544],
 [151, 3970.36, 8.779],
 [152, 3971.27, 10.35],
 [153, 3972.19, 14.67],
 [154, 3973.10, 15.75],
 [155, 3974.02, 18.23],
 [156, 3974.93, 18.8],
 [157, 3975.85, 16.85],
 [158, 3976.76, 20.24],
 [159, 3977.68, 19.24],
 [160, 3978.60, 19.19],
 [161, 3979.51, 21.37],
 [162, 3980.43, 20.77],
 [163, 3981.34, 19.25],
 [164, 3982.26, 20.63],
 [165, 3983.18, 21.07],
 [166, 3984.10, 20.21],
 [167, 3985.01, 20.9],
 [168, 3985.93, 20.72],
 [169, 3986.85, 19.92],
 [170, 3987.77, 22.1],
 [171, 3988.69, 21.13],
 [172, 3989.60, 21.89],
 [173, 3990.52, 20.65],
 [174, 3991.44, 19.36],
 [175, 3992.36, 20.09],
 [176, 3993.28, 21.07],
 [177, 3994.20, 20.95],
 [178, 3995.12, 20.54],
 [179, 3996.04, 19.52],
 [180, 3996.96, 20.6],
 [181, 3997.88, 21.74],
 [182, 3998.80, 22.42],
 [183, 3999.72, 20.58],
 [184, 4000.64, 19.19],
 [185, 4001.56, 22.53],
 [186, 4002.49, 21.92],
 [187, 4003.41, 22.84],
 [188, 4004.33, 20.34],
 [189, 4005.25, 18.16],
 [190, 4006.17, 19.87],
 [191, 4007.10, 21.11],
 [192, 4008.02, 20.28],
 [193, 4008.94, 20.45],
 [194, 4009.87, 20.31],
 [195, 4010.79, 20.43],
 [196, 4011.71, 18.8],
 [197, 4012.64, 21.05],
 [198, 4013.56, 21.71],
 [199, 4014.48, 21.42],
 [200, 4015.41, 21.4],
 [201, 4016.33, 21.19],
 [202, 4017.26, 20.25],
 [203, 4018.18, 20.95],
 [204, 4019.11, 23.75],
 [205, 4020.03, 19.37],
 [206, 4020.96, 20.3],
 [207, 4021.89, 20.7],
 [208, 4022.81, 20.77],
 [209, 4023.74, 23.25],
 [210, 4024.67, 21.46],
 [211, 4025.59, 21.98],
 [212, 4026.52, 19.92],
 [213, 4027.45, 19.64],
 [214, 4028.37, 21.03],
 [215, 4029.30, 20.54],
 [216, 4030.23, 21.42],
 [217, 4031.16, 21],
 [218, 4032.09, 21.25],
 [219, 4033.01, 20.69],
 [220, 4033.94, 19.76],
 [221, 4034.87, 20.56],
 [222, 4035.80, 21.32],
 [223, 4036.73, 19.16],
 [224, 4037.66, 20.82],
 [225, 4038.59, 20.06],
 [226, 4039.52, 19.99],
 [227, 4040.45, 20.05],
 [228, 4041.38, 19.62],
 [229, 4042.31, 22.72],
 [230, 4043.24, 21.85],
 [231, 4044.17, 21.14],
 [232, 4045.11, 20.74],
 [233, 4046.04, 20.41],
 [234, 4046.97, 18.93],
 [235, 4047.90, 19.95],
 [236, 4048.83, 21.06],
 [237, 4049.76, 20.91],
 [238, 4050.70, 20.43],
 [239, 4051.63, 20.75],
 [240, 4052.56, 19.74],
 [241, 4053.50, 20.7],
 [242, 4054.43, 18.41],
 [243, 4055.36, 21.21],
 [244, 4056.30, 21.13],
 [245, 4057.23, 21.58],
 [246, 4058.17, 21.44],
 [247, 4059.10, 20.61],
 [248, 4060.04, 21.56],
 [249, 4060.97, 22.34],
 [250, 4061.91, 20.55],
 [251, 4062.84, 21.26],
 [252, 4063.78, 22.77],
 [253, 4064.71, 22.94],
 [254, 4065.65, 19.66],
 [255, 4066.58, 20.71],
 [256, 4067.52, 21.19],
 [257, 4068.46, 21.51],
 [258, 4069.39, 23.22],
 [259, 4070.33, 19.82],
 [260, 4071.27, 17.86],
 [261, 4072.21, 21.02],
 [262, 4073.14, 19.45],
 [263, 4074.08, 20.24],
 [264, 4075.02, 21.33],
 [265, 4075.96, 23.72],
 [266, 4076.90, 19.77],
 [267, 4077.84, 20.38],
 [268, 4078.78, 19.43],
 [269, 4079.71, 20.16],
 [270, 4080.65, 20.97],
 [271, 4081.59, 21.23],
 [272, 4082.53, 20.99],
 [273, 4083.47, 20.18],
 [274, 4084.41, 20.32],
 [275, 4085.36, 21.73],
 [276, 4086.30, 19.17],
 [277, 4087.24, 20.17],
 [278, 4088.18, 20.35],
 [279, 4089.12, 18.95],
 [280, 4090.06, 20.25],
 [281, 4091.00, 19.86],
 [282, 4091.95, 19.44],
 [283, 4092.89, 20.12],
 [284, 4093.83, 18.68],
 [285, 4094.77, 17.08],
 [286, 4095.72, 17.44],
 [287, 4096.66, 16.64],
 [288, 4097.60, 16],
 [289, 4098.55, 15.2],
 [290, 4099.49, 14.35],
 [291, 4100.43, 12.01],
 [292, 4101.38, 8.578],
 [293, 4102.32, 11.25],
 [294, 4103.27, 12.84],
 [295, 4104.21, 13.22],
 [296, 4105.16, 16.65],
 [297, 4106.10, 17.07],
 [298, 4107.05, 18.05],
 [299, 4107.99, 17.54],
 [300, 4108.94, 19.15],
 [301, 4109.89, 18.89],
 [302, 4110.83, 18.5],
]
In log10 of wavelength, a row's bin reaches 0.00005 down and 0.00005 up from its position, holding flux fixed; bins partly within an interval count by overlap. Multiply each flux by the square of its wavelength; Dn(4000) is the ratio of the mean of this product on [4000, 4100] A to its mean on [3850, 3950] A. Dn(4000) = 1.14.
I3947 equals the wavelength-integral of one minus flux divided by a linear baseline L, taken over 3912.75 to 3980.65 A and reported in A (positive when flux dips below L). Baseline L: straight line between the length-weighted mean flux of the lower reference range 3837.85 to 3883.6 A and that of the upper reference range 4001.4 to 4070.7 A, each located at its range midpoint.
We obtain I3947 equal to 6.2 A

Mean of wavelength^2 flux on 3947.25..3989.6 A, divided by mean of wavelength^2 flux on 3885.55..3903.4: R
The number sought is 1.1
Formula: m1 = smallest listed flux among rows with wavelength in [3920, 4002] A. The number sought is 6.544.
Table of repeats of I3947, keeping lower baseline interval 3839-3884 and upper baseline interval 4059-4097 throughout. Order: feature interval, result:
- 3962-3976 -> 3.88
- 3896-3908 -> 0.18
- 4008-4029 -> -0.59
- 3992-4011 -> -0.38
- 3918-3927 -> -0.26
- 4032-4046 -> -0.19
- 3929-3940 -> 2.04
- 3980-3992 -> -0.21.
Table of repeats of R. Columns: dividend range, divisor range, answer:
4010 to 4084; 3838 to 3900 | 1.19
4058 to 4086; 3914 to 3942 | 1.19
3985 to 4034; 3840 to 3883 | 1.10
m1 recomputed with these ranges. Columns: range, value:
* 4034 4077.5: 17.86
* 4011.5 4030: 18.8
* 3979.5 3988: 19.25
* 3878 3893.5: 8.454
